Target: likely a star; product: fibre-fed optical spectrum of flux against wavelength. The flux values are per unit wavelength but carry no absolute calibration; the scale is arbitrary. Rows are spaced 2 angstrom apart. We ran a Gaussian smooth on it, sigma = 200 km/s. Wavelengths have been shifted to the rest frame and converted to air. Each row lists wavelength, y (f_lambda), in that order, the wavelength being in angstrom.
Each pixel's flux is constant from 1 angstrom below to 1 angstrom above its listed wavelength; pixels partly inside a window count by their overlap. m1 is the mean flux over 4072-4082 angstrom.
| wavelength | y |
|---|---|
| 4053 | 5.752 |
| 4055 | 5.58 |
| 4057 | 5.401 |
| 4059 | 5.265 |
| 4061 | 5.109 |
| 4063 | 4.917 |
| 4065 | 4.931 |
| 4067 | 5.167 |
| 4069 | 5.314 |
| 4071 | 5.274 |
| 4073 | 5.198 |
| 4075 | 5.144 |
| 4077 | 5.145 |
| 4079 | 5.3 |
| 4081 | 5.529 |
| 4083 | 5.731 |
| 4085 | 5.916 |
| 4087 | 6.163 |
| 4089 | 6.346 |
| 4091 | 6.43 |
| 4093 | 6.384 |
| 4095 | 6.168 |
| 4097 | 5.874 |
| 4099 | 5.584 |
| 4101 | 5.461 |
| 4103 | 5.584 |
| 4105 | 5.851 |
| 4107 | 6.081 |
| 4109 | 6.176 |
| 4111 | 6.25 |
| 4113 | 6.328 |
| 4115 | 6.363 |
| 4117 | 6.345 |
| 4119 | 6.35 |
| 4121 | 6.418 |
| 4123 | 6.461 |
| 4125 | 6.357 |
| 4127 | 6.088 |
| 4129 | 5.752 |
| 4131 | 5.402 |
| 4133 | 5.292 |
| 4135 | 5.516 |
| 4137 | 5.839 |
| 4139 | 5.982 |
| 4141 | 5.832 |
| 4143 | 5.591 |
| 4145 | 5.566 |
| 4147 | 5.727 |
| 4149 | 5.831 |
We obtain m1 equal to 5.26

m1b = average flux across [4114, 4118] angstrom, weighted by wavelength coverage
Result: 6.35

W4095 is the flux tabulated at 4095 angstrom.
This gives 6.168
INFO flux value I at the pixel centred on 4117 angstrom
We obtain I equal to 6.345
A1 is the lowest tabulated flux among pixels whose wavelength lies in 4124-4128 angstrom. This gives 6.088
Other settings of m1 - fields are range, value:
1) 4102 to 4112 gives 5.99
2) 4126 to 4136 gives 5.61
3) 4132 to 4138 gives 5.55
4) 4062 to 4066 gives 4.92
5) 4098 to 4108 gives 5.71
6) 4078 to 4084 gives 5.52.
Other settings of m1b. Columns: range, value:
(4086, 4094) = 6.33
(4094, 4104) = 5.73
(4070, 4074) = 5.24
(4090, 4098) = 6.21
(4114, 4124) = 6.39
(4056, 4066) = 5.12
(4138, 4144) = 5.8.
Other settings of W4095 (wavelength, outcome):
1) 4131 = 5.402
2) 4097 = 5.874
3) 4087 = 6.163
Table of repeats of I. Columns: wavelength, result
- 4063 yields 4.917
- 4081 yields 5.529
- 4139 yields 5.982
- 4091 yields 6.43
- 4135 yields 5.516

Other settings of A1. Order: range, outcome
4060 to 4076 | 4.917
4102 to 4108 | 5.584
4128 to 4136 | 5.292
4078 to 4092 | 5.3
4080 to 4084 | 5.529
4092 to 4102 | 5.461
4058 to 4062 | 5.109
